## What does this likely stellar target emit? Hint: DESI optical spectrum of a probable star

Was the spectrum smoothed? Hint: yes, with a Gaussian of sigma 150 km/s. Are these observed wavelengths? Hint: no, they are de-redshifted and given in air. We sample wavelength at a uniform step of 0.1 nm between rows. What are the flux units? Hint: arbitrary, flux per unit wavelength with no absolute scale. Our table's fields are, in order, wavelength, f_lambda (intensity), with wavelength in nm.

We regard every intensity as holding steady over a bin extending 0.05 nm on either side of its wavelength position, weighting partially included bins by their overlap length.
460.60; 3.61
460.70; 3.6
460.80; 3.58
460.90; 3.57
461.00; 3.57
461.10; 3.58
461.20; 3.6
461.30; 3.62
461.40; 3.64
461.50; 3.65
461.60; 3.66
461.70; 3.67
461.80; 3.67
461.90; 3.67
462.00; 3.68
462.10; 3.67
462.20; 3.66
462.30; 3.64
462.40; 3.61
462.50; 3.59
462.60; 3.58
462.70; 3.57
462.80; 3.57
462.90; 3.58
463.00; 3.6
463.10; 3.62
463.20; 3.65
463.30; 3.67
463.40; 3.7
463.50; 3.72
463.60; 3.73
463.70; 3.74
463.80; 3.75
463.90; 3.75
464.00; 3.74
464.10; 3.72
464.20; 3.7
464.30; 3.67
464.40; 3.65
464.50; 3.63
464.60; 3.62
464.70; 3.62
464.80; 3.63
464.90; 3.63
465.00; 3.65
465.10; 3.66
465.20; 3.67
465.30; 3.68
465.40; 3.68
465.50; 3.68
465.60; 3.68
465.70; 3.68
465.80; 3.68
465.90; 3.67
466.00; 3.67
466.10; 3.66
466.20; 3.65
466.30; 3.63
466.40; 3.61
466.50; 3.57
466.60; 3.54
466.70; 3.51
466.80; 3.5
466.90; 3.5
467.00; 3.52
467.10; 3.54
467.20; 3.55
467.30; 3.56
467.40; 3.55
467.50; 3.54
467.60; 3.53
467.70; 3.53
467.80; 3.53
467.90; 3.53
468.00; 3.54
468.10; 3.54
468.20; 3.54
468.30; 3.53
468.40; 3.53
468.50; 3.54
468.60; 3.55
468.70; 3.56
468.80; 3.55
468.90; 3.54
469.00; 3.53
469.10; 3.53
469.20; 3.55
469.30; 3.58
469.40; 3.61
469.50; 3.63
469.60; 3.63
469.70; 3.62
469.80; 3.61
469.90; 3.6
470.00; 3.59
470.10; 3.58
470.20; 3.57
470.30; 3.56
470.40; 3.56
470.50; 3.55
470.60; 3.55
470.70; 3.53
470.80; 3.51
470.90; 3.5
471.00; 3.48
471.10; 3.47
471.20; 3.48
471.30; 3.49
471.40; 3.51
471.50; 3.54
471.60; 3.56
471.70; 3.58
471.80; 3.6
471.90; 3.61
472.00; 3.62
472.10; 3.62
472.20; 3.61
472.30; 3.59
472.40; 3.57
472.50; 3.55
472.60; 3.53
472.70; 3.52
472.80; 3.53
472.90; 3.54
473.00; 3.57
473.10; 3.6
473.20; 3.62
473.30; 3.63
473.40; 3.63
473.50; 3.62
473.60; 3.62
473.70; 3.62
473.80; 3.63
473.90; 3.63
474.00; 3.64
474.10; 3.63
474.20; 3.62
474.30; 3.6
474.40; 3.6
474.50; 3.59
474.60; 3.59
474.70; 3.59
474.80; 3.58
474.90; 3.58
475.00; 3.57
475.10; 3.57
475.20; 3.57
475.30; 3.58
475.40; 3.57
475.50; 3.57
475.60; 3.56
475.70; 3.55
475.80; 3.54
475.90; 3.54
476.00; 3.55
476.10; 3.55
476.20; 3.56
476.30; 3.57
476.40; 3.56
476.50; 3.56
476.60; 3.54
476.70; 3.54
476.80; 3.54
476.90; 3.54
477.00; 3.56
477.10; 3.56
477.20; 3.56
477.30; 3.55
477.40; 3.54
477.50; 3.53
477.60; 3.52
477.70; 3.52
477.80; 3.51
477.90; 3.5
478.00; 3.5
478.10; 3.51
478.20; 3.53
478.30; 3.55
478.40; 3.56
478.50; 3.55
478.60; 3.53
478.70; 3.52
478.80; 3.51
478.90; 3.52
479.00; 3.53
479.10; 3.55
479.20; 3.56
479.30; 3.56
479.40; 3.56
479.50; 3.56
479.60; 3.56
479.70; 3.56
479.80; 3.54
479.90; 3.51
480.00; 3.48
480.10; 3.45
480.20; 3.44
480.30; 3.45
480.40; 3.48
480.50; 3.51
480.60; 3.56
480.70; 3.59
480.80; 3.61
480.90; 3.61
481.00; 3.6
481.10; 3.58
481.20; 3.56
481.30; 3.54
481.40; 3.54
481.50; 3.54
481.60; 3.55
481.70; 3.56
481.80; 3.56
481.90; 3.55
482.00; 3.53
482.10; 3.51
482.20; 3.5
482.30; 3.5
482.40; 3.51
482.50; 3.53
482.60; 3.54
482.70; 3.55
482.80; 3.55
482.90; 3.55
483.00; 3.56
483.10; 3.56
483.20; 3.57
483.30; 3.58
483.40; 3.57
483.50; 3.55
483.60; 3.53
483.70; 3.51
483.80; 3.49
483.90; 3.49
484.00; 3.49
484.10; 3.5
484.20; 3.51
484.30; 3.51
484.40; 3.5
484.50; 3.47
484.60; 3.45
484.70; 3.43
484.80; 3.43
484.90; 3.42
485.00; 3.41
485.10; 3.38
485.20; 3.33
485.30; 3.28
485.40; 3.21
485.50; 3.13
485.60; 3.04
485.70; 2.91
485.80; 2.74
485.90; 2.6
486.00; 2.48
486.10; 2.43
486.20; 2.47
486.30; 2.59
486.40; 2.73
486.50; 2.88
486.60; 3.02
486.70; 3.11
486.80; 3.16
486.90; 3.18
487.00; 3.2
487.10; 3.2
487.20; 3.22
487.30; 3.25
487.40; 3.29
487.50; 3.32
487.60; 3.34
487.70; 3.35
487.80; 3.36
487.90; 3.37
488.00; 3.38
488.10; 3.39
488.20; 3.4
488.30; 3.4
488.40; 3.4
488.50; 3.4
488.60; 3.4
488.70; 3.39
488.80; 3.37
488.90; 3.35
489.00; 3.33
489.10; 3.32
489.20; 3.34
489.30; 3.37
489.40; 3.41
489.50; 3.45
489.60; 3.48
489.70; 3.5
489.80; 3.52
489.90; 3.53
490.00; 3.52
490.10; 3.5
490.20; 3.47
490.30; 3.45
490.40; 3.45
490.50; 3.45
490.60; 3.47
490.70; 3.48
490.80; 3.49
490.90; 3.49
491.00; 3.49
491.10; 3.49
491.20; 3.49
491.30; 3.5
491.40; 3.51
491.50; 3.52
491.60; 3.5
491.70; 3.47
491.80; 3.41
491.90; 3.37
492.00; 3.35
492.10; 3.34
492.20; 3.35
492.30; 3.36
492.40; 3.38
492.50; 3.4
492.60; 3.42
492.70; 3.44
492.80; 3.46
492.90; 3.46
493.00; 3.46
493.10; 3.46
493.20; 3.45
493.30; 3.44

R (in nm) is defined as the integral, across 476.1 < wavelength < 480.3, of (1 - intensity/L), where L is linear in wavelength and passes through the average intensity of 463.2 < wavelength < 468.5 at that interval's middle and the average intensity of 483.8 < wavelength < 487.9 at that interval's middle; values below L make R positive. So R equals -0.235 nm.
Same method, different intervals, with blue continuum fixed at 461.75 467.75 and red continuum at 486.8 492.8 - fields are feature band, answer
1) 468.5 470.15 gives 0.01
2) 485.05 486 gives 0.11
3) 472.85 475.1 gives -0.04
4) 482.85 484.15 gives -0.03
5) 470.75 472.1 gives 0.01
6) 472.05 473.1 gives 0.00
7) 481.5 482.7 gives -0.02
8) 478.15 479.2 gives -0.01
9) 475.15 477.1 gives -0.02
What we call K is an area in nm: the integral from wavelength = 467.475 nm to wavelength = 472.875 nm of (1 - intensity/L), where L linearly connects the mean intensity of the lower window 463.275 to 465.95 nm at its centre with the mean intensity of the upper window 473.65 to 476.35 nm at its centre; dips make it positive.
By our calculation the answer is 0.11 nm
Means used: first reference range 3.68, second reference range 3.58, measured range 3.55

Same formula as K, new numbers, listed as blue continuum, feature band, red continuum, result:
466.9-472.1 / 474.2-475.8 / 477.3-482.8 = -0.016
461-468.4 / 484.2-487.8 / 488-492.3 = 0.342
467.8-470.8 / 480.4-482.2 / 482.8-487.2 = -0.130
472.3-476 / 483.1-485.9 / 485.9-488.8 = -0.119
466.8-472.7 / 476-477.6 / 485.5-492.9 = -0.042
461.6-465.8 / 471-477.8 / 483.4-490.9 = -0.145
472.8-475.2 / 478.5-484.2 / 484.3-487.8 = -0.389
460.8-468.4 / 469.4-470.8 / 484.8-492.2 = -0.015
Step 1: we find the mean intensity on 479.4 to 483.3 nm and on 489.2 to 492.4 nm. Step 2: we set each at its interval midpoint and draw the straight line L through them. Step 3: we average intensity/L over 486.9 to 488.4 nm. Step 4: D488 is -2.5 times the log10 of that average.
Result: 0.05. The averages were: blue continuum 3.54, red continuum 3.45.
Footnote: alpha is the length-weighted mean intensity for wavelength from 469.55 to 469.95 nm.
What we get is 3.62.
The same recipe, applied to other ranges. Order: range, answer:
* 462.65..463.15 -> 3.59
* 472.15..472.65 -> 3.57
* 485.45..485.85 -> 2.96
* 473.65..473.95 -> 3.63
